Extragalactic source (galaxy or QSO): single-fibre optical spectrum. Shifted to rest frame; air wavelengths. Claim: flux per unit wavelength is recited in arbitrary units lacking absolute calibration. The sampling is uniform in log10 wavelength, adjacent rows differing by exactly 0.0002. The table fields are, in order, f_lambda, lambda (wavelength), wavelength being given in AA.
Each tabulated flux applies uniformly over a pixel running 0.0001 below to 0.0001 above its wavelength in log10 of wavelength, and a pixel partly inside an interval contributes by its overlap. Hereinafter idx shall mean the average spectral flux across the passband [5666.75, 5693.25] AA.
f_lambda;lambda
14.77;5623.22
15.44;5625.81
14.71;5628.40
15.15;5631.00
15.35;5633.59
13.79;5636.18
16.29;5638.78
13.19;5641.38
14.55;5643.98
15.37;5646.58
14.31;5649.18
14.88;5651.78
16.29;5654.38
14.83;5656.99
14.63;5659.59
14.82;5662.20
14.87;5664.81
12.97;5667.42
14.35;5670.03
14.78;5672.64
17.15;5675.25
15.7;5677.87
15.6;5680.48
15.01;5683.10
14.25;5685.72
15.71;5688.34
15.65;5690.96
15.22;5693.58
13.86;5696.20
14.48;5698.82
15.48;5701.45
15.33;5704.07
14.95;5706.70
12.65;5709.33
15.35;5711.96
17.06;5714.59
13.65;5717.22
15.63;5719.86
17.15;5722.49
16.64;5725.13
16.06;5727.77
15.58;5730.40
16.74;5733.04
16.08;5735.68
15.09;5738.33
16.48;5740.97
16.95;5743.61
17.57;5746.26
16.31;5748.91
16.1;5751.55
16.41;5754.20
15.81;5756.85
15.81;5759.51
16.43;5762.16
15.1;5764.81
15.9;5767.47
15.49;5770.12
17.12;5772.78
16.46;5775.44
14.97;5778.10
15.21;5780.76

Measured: 15.2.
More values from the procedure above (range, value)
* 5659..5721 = 15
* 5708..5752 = 15.9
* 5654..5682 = 15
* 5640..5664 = 14.8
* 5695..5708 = 14.8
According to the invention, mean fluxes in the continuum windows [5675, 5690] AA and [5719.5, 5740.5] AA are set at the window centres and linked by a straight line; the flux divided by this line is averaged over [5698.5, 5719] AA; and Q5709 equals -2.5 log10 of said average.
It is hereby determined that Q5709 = 0.07 mag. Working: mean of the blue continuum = 15.5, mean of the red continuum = 16.2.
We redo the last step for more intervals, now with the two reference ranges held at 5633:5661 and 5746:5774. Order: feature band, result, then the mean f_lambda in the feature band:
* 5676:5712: 0.03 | 15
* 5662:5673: 0.06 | 14.3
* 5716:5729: -0.01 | 15.8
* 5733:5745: -0.02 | 16.2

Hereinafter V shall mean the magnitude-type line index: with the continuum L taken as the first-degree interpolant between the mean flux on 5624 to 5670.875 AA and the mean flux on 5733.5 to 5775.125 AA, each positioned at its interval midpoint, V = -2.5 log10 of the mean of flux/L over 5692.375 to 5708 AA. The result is 0.04 mag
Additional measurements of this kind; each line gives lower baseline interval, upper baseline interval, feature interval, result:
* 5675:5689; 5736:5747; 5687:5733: 0.037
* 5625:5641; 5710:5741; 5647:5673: 0.040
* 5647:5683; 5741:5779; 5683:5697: 0.025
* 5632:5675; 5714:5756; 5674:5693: -0.019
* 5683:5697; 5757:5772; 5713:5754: -0.051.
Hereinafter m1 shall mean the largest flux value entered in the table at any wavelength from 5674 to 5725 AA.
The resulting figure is 17.15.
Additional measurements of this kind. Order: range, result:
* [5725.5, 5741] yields 16.74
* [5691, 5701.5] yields 15.48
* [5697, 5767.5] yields 17.57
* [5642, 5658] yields 16.29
